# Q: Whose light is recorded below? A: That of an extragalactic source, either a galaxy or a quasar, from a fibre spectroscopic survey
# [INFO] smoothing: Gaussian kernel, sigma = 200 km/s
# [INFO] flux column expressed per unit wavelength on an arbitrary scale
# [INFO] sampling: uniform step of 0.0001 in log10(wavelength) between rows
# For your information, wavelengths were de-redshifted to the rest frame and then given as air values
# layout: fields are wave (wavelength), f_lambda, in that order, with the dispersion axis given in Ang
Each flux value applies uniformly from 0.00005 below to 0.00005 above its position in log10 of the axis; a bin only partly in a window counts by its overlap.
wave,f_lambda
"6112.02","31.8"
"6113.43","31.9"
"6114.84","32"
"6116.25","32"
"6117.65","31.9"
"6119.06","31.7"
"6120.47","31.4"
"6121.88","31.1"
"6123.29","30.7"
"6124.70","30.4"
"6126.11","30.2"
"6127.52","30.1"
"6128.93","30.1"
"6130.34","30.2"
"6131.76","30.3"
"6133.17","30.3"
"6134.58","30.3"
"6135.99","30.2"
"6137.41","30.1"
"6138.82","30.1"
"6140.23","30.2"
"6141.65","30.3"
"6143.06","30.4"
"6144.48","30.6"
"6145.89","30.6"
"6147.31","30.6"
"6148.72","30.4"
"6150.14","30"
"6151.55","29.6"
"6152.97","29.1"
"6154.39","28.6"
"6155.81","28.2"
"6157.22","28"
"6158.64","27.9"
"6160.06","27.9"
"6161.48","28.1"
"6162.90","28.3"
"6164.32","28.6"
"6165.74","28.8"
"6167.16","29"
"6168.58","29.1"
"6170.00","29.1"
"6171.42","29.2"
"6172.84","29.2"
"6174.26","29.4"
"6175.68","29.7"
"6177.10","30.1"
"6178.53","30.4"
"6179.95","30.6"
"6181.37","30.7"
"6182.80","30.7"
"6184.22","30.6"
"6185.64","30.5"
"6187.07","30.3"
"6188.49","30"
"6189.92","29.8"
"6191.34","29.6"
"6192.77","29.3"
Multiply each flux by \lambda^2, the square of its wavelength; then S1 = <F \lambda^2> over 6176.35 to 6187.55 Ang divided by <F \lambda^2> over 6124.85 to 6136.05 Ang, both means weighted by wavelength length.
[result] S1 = 1.03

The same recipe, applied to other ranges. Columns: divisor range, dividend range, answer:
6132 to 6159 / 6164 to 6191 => 1.01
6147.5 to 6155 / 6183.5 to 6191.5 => 1.03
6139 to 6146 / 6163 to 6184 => 0.98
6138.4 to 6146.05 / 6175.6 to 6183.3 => 1.01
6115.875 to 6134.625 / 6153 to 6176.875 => 0.95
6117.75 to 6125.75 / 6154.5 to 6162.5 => 0.91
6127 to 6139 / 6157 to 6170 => 0.95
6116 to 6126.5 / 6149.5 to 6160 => 0.93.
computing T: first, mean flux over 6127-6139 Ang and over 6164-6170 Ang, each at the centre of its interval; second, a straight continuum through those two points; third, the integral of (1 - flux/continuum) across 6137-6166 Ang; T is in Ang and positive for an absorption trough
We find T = 0.1 Ang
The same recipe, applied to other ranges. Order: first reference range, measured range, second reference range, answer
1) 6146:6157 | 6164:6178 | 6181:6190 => 0.4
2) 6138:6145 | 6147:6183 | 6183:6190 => 1.3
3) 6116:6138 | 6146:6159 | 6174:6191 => 0.5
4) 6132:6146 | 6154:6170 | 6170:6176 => 0.7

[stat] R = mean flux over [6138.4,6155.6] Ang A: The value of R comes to 30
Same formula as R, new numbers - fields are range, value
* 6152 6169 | 28.5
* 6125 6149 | 30.3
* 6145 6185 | 29.4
